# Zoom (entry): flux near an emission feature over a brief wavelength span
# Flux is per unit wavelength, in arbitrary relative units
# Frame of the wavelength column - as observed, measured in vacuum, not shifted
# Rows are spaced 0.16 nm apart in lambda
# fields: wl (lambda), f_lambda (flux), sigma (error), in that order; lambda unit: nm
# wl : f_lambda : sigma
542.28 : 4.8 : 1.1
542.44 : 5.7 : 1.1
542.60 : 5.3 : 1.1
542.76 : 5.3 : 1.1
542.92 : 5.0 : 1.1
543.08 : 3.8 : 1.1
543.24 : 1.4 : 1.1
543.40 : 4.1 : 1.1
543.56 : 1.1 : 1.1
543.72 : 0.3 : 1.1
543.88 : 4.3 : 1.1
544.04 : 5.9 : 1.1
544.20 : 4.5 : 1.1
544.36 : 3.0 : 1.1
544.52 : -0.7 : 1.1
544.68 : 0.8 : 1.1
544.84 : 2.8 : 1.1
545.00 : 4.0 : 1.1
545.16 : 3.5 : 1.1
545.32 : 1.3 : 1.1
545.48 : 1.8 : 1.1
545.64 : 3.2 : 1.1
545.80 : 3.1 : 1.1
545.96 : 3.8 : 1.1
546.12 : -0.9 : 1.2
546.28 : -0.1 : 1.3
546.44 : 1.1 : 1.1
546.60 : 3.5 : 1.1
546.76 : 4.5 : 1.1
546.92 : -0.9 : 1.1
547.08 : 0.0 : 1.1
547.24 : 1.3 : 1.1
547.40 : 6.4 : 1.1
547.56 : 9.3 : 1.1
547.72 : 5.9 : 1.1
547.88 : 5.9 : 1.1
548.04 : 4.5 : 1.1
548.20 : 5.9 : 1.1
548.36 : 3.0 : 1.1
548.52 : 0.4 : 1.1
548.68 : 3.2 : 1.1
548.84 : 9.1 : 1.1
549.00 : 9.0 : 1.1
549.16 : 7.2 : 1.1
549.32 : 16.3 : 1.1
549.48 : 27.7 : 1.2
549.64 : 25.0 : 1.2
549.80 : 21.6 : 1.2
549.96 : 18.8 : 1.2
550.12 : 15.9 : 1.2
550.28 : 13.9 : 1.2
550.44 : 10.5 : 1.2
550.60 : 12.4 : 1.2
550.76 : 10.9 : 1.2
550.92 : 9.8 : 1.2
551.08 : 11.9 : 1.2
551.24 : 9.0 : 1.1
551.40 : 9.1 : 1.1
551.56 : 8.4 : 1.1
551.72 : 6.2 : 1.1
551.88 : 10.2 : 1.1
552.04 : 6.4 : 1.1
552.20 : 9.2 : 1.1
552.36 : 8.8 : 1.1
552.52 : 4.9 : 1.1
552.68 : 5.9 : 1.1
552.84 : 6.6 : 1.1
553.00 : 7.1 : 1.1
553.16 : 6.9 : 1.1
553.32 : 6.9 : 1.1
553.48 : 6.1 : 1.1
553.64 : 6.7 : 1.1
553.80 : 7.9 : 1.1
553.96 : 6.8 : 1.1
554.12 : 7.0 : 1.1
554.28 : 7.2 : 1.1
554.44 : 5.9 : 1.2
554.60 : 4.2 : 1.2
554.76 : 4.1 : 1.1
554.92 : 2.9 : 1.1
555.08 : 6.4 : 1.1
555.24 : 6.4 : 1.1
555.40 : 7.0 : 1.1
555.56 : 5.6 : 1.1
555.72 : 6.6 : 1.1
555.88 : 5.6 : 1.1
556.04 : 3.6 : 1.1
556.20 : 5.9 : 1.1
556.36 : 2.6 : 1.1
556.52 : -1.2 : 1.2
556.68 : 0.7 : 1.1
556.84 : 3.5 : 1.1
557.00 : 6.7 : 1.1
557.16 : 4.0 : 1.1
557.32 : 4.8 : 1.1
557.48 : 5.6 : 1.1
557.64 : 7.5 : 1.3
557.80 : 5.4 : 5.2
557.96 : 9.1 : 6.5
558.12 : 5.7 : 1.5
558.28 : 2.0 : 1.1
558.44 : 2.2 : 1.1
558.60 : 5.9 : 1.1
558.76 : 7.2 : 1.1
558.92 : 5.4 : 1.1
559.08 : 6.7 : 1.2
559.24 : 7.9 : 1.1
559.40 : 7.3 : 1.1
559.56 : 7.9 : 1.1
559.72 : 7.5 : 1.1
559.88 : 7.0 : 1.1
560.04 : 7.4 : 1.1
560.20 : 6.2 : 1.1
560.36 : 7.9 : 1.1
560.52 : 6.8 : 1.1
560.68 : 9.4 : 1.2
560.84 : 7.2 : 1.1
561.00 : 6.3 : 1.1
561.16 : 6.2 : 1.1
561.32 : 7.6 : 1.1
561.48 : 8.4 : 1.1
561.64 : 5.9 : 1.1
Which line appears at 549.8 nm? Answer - Lyman alpha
